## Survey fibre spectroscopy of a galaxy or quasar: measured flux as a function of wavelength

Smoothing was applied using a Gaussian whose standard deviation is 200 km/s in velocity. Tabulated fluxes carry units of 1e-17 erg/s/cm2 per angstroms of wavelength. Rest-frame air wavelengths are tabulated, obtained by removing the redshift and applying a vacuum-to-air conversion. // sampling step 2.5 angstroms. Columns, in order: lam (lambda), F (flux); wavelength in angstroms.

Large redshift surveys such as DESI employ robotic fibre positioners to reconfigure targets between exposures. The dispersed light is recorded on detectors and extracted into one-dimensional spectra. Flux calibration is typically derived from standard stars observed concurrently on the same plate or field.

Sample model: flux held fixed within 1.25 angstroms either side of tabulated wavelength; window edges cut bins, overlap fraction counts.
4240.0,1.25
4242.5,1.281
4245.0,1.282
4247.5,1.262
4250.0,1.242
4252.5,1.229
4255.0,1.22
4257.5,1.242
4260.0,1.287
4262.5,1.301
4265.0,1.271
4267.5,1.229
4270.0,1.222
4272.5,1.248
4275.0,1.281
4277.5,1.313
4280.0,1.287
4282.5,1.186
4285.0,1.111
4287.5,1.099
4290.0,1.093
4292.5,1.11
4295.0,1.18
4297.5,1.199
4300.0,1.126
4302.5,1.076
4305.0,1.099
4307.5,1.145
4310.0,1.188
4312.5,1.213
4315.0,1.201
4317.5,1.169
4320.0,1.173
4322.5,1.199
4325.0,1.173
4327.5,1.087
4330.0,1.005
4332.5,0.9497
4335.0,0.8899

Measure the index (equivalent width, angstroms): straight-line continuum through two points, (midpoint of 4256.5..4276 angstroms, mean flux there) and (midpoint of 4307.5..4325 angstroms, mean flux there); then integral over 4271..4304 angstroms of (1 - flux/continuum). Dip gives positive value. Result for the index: 1.4 angstroms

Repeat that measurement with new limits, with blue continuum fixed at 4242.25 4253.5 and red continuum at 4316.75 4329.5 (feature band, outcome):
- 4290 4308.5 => 0.8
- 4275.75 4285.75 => -0.2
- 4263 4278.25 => -0.4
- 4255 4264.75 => -0.2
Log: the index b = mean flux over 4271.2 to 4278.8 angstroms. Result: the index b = 1.28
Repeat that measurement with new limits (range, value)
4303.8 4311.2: 1.14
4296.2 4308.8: 1.13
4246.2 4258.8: 1.24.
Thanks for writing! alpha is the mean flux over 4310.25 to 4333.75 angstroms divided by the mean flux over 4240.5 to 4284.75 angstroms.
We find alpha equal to 0.90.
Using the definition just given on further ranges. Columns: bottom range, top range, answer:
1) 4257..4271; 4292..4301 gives 0.92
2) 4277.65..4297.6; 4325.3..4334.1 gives 0.88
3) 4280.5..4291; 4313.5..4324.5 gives 1.04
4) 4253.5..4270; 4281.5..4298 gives 0.91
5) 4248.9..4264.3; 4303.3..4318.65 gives 0.93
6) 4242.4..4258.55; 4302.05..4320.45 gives 0.93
